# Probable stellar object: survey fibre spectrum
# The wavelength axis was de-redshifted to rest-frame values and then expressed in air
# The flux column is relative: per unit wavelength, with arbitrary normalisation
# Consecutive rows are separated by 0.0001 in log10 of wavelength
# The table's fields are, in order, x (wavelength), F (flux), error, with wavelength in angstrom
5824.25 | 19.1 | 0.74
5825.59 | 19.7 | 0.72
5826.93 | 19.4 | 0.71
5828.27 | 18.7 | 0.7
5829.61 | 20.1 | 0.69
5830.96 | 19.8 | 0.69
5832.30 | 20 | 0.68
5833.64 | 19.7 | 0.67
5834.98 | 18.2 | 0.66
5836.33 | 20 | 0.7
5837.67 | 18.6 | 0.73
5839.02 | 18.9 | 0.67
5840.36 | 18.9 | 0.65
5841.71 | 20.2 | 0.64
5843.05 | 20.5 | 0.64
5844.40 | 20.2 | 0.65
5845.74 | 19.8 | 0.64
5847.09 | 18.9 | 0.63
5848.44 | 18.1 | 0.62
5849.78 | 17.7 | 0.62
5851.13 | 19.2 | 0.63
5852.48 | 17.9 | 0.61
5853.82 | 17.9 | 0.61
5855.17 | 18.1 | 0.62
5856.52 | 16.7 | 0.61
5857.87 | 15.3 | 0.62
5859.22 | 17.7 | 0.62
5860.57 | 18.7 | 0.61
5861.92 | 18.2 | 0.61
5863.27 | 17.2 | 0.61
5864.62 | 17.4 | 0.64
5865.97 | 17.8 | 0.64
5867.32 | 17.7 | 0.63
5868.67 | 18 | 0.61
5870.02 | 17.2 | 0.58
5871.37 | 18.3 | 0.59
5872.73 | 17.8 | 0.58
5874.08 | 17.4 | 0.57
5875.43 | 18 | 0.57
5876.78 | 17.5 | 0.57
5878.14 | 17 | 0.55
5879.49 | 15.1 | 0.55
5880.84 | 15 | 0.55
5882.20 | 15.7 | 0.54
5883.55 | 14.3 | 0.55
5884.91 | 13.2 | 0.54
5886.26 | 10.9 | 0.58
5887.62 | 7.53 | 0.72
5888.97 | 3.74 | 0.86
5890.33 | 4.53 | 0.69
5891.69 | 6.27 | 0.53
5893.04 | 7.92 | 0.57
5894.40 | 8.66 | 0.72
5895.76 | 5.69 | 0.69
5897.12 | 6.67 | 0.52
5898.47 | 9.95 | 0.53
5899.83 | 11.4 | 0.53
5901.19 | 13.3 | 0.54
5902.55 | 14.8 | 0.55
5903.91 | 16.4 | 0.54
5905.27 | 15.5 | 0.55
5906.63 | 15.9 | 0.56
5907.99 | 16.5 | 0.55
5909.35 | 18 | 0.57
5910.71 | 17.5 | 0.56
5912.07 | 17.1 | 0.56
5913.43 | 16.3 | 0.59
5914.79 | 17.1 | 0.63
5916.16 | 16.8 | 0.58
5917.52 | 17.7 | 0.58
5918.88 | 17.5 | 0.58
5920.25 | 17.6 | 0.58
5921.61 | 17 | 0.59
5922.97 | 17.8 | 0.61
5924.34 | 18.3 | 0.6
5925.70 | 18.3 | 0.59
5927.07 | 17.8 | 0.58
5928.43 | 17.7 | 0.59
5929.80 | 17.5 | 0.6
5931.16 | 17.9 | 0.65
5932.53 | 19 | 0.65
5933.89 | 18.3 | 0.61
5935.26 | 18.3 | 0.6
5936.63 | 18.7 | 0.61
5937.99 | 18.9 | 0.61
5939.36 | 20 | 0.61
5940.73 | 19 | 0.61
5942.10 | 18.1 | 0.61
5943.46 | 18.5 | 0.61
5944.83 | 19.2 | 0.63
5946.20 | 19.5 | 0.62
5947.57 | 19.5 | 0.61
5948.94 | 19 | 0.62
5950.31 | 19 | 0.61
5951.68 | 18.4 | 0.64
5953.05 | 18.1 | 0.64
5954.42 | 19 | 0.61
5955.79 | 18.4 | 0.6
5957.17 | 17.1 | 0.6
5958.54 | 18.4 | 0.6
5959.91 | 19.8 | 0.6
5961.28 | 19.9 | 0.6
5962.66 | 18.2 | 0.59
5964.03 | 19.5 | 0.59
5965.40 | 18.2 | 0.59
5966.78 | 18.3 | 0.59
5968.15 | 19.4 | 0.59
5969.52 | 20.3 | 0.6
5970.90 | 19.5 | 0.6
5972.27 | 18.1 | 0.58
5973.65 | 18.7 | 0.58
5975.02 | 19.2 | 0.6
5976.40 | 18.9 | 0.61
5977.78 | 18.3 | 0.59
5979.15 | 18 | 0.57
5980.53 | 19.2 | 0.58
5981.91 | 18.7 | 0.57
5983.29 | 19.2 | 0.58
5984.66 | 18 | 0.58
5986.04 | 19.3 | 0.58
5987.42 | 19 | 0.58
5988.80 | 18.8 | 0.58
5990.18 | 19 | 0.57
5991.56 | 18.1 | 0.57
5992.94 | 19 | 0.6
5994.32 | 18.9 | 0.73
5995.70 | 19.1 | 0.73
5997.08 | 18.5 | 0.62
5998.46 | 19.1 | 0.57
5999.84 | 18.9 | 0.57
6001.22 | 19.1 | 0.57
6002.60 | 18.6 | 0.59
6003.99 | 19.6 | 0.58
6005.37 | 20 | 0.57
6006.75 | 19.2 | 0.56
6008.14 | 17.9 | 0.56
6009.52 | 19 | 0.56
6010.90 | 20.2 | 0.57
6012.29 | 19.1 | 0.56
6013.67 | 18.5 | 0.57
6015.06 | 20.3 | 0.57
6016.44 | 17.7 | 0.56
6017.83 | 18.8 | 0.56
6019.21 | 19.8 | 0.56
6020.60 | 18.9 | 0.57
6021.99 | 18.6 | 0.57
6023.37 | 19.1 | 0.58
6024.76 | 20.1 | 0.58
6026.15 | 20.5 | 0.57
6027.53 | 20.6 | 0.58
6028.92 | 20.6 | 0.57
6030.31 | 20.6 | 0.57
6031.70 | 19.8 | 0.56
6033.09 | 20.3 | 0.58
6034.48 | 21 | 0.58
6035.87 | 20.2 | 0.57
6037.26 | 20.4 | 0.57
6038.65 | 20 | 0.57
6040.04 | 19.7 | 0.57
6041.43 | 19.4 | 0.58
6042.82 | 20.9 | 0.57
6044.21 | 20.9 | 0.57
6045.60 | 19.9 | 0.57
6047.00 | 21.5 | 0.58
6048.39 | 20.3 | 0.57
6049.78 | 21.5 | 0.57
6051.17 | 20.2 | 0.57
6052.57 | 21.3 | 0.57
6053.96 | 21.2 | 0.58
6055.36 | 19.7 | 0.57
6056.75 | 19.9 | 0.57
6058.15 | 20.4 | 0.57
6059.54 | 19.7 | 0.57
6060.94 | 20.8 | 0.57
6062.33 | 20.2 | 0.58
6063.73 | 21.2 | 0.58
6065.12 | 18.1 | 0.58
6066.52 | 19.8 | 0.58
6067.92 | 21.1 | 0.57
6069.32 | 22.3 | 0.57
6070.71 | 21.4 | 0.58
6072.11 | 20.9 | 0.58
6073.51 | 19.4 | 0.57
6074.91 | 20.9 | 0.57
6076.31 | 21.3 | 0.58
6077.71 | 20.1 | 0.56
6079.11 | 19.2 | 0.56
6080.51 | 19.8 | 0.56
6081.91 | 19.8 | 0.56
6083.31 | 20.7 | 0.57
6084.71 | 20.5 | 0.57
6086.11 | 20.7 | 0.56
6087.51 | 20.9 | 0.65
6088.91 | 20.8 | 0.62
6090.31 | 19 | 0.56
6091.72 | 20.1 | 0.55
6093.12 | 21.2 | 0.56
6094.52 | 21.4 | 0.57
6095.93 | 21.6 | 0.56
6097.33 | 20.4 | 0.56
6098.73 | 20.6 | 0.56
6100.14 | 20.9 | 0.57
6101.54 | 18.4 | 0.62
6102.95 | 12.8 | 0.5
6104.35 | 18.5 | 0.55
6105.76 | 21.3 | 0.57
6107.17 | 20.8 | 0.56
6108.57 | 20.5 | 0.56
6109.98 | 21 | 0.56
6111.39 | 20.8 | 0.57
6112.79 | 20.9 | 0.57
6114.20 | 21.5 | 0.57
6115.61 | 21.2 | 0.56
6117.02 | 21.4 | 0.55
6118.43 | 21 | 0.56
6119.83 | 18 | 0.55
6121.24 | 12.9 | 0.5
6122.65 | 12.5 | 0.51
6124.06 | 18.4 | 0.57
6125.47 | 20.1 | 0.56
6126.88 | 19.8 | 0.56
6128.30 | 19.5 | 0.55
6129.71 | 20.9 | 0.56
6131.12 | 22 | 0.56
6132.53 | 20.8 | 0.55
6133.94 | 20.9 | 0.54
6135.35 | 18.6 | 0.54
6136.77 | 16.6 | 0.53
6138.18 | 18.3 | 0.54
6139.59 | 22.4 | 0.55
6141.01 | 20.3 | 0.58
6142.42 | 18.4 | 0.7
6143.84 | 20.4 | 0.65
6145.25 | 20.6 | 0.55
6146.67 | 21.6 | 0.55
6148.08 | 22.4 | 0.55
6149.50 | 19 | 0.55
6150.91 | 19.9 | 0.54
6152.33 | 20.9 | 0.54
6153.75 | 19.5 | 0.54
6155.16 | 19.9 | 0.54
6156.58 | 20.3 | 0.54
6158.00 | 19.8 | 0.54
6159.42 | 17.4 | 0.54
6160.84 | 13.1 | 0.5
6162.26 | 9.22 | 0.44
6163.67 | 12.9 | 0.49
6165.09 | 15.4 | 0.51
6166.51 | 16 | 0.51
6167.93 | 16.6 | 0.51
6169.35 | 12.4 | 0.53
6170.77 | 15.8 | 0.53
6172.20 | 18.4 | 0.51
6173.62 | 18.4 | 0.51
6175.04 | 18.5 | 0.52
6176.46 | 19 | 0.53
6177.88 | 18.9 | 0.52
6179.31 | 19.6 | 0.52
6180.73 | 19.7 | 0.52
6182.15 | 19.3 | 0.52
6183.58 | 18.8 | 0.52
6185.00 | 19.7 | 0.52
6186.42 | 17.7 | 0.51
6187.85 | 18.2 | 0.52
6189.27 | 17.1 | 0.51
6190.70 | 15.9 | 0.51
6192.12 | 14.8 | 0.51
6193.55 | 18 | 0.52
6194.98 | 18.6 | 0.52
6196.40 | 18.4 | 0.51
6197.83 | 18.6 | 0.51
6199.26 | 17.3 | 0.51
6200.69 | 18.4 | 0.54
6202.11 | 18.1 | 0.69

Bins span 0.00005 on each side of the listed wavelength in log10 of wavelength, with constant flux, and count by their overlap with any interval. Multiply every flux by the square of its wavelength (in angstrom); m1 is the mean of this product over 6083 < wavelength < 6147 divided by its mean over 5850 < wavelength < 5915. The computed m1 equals 1.46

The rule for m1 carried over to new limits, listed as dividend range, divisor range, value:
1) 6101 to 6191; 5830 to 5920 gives 1.29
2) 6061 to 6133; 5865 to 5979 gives 1.29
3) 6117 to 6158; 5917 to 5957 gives 1.13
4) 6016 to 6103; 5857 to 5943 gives 1.37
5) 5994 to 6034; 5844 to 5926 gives 1.31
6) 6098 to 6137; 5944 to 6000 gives 1.08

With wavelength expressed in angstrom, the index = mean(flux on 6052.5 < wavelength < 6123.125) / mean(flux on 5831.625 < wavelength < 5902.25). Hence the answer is 1.3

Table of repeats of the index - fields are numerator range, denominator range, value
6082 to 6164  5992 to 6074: 0.98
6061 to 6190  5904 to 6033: 1.03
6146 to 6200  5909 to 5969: 0.97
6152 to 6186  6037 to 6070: 0.85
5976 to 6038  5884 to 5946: 1.28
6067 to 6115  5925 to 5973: 1.09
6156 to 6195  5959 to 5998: 0.90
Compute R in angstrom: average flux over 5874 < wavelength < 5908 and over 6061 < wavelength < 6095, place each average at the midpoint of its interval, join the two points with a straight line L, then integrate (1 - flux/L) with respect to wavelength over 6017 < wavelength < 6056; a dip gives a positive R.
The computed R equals -3.4 angstrom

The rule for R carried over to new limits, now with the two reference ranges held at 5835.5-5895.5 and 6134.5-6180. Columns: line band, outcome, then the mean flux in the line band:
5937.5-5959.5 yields -2.90 angstrom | 18.8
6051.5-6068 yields -2.69 angstrom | 20.2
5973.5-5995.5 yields -2.52 angstrom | 18.8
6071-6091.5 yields -3.18 angstrom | 20.3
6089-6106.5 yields -2.00 angstrom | 19.7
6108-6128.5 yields -1.65 angstrom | 19.3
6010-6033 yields -3.30 angstrom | 19.6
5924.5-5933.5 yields -0.89 angstrom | 18.1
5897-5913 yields 1.52 angstrom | 14.7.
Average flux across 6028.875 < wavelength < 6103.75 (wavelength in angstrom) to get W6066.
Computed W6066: 20.3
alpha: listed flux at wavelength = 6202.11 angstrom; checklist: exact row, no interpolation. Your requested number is 18.1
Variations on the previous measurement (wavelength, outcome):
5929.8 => 17.5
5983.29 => 19.2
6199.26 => 17.3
